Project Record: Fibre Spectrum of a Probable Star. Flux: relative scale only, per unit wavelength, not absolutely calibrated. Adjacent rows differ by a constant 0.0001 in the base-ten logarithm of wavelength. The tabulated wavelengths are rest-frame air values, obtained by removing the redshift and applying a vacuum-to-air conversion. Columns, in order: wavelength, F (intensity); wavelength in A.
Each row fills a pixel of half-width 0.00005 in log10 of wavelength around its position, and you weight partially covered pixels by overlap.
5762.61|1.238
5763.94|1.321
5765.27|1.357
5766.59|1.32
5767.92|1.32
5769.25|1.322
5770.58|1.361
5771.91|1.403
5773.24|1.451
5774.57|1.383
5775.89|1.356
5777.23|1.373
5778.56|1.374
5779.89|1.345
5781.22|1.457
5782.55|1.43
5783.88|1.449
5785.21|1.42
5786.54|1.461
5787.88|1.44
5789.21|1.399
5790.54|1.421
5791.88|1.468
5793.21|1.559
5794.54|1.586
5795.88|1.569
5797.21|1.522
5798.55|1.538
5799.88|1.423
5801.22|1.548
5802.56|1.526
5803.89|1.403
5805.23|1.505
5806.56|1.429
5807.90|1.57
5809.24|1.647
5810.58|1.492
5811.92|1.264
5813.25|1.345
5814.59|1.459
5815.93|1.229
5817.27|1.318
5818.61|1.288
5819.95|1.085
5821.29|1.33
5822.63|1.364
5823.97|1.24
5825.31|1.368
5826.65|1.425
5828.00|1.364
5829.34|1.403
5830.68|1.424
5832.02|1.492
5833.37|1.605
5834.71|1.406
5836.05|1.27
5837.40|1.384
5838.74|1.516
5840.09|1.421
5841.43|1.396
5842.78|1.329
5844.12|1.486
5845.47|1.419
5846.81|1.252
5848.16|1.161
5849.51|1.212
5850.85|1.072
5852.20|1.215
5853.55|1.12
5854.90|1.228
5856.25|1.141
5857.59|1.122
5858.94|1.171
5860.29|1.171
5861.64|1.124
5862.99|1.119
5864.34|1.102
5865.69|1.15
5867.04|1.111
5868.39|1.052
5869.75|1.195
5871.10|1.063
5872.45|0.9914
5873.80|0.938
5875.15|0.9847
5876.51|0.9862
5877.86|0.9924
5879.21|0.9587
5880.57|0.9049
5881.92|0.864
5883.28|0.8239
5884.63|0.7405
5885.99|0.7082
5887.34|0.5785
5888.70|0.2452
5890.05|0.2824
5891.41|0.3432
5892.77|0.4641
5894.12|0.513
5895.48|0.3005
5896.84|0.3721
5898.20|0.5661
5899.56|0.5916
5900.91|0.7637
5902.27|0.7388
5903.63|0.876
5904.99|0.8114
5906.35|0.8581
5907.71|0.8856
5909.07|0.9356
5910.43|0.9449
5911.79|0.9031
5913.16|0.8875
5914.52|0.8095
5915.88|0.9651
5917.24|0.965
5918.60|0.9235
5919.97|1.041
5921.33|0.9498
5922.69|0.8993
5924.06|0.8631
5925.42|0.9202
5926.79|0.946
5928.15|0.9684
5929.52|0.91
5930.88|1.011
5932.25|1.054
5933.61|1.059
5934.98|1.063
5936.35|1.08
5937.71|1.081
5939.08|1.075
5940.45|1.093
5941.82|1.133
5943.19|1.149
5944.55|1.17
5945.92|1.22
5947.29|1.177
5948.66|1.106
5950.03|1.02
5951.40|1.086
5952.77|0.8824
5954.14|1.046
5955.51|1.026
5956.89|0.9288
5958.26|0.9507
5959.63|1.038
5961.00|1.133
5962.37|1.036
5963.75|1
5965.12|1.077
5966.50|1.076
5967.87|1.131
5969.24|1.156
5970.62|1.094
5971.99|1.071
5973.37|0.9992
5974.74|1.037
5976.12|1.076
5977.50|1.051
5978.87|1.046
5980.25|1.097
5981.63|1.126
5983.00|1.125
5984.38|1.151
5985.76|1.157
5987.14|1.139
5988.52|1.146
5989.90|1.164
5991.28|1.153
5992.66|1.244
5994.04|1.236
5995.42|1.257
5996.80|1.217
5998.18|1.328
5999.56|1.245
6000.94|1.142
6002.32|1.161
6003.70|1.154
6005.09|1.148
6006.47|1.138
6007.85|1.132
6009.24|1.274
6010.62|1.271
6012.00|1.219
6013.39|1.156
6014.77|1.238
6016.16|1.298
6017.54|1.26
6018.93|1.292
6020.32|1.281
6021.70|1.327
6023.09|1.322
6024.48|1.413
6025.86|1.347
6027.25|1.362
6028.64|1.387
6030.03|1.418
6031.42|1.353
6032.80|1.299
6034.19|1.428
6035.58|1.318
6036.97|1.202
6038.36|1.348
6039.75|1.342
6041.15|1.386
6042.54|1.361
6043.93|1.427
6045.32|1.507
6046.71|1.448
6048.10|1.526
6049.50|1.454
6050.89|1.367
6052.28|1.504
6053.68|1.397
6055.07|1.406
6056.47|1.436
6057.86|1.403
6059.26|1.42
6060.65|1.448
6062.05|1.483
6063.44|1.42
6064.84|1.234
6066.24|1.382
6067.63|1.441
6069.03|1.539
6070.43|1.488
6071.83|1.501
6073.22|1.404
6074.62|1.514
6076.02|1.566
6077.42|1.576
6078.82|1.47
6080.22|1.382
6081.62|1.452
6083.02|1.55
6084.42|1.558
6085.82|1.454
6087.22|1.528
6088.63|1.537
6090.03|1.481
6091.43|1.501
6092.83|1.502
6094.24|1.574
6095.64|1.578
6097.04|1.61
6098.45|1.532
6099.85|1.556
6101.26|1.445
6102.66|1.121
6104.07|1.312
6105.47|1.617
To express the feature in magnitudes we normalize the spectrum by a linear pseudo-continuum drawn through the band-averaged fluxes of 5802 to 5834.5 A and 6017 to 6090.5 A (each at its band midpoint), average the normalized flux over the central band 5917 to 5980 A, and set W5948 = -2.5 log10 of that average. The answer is 0.33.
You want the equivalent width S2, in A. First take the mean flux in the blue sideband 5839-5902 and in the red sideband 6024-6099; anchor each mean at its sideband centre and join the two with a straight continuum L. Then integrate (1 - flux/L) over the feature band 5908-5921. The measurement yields 1.66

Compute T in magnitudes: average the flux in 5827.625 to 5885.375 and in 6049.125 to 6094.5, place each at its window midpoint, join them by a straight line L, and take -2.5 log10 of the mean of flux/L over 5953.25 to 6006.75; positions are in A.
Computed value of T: 0.20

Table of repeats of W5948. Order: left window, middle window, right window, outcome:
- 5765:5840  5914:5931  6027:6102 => 0.46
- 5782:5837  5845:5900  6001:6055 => 0.47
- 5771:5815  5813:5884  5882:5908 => -0.23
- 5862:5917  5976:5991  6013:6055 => 0.05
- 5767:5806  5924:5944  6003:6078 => 0.33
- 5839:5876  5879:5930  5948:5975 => 0.41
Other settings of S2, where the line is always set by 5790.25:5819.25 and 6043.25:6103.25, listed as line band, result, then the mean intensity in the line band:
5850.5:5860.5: 2.1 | 1.16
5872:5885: 4.8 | 0.922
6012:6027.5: 1.8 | 1.29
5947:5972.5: 7.2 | 1.05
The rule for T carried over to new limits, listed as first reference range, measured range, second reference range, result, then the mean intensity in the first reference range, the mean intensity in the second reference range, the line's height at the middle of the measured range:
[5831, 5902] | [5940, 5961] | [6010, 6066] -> 0.107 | 1.01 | 1.36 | 1.18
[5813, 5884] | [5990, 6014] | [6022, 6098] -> 0.147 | 1.22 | 1.44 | 1.38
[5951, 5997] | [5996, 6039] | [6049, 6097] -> -0.013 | 1.09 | 1.47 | 1.26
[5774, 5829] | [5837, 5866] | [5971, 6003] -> 0.088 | 1.42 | 1.15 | 1.35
